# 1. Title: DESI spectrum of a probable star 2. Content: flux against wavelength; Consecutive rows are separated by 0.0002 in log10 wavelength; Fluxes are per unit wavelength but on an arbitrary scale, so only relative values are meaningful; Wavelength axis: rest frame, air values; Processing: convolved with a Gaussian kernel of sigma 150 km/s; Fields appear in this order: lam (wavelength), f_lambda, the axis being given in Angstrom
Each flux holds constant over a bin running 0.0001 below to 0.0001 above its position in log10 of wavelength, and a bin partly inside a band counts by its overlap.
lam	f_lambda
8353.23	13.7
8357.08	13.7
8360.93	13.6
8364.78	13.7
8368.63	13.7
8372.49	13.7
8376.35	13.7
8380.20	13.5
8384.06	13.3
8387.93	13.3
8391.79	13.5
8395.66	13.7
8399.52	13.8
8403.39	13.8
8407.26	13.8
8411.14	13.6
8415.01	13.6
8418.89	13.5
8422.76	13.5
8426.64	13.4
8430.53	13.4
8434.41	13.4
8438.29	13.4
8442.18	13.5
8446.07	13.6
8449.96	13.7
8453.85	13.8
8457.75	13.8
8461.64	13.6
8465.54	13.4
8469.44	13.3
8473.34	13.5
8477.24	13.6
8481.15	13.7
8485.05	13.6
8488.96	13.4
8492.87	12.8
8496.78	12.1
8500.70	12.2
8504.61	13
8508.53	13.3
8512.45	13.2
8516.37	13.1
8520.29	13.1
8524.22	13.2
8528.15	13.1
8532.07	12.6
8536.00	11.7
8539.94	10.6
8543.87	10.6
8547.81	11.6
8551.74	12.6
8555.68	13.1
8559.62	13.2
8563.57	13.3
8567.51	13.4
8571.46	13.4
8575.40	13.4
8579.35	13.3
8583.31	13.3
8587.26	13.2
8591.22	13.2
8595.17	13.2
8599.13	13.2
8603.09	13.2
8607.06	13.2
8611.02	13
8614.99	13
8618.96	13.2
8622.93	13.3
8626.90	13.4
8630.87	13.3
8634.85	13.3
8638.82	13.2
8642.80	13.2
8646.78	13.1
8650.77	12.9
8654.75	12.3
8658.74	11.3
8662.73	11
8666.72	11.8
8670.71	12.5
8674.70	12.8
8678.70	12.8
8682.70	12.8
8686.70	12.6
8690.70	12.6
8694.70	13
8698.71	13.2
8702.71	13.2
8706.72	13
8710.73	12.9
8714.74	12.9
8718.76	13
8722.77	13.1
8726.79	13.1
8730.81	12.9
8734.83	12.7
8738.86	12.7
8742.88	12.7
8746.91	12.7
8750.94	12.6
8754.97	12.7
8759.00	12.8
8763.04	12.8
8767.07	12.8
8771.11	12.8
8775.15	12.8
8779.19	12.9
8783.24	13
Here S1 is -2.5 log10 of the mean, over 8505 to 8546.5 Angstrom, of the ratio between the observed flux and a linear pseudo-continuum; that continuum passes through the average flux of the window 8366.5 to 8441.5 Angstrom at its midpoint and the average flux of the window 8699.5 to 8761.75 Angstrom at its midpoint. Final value 0.07 mag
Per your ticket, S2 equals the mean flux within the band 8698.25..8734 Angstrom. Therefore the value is 13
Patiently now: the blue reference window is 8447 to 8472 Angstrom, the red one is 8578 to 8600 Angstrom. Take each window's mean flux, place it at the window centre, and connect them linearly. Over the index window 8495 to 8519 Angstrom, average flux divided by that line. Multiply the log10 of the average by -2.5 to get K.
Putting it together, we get 0.05 mag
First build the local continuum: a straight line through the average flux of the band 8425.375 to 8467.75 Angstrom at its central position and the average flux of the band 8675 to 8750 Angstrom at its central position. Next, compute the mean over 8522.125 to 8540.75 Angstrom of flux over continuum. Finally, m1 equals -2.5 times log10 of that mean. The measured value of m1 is 0.084 mag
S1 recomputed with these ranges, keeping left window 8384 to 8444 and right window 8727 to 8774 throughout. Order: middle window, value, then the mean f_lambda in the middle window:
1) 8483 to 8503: 0.04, 12.8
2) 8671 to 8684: 0.01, 12.8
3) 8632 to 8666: 0.04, 12.5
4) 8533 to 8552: 0.16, 11.4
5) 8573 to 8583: -0.02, 13.3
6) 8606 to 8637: -0.01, 13.2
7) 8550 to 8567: 0.01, 13.1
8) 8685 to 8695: 0.02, 12.7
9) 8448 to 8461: -0.02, 13.8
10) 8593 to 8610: -0.01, 13.2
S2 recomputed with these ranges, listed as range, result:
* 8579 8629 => 13.2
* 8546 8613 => 13.1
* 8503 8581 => 12.7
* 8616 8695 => 12.7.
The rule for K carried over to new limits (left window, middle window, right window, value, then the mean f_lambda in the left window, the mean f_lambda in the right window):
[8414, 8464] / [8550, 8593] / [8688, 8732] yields 0.00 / 13.6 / 13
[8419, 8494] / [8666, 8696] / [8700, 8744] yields 0.03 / 13.5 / 12.9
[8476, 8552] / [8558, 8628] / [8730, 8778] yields -0.05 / 12.6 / 12.7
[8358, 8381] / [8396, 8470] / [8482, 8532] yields -0.02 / 13.7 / 13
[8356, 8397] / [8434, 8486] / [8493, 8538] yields -0.04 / 13.6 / 12.8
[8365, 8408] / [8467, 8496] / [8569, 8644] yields 0.01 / 13.6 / 13.2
